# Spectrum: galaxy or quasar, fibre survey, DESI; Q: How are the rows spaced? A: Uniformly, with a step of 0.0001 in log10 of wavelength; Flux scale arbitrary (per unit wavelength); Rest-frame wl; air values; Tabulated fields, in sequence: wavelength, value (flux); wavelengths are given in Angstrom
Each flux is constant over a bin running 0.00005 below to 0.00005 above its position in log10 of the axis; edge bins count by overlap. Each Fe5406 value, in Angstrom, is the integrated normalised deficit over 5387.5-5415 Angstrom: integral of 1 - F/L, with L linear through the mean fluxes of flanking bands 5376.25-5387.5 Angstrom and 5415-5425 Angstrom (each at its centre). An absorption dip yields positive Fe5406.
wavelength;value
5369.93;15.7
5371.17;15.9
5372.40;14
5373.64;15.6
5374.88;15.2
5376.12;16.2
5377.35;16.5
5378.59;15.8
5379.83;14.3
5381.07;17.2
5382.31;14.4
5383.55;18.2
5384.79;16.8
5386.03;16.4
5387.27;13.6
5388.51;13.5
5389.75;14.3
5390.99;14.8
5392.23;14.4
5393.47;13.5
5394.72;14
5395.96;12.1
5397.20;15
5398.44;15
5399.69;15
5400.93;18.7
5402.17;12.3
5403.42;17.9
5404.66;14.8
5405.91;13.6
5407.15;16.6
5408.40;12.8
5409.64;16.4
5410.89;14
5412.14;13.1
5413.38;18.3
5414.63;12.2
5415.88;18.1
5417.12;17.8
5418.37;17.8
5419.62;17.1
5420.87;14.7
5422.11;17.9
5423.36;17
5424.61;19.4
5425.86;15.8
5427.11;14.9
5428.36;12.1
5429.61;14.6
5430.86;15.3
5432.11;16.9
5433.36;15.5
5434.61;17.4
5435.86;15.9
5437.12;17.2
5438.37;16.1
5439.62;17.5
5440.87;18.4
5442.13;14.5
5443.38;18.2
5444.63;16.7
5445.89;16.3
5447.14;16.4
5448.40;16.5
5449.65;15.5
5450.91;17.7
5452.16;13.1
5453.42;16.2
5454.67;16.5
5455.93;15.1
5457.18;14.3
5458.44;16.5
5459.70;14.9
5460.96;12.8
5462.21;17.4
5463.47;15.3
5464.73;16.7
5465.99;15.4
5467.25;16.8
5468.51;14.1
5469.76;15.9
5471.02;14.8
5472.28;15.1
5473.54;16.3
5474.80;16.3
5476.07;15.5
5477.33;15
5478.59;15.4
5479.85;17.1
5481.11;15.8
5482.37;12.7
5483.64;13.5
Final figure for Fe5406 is 3.31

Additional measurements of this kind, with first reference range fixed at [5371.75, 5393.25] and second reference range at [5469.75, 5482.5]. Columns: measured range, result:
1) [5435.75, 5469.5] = -1.1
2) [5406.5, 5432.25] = -0.7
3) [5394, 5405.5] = 0.3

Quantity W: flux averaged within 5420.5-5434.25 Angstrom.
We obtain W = 15.9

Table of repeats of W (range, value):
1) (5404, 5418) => 15.3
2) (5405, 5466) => 15.9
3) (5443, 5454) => 16.2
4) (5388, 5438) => 15.5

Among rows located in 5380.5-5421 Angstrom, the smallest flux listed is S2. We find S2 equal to 12.1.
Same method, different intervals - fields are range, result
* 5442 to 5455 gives 13.1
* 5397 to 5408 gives 12.3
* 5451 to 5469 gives 12.8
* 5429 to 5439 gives 14.6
